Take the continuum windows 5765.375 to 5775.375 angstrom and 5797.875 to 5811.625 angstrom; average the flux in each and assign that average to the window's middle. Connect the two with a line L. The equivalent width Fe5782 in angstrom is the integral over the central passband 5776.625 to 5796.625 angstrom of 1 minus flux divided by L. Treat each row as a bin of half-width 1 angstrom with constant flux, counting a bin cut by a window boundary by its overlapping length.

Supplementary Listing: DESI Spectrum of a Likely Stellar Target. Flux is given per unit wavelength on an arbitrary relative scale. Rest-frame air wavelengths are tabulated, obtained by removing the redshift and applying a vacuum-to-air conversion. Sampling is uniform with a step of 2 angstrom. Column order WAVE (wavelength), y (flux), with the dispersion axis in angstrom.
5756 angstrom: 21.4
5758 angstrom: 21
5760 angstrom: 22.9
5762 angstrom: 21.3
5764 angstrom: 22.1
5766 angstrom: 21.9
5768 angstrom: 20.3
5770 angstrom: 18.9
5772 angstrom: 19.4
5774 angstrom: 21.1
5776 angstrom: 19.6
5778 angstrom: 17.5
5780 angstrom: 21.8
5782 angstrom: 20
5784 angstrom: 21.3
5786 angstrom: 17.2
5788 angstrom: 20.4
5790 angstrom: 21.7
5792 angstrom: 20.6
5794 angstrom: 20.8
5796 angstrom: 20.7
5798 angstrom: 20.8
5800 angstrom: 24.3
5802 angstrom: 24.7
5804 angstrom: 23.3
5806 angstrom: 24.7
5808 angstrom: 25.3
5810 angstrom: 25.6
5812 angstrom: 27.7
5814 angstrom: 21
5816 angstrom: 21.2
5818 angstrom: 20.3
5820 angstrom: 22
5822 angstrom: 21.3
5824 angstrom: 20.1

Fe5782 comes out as 1.8 angstrom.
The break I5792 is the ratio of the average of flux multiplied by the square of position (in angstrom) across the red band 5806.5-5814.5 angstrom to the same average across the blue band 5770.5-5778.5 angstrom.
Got 1.31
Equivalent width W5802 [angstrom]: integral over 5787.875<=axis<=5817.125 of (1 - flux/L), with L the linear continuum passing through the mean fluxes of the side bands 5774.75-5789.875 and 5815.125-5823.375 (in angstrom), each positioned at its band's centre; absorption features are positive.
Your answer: -3.4 angstrom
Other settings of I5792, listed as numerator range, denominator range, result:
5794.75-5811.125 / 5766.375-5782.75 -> 1.20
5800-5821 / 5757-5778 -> 1.16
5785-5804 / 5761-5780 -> 1.06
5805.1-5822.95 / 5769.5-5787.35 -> 1.19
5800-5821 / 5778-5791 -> 1.18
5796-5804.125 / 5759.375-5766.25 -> 1.06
